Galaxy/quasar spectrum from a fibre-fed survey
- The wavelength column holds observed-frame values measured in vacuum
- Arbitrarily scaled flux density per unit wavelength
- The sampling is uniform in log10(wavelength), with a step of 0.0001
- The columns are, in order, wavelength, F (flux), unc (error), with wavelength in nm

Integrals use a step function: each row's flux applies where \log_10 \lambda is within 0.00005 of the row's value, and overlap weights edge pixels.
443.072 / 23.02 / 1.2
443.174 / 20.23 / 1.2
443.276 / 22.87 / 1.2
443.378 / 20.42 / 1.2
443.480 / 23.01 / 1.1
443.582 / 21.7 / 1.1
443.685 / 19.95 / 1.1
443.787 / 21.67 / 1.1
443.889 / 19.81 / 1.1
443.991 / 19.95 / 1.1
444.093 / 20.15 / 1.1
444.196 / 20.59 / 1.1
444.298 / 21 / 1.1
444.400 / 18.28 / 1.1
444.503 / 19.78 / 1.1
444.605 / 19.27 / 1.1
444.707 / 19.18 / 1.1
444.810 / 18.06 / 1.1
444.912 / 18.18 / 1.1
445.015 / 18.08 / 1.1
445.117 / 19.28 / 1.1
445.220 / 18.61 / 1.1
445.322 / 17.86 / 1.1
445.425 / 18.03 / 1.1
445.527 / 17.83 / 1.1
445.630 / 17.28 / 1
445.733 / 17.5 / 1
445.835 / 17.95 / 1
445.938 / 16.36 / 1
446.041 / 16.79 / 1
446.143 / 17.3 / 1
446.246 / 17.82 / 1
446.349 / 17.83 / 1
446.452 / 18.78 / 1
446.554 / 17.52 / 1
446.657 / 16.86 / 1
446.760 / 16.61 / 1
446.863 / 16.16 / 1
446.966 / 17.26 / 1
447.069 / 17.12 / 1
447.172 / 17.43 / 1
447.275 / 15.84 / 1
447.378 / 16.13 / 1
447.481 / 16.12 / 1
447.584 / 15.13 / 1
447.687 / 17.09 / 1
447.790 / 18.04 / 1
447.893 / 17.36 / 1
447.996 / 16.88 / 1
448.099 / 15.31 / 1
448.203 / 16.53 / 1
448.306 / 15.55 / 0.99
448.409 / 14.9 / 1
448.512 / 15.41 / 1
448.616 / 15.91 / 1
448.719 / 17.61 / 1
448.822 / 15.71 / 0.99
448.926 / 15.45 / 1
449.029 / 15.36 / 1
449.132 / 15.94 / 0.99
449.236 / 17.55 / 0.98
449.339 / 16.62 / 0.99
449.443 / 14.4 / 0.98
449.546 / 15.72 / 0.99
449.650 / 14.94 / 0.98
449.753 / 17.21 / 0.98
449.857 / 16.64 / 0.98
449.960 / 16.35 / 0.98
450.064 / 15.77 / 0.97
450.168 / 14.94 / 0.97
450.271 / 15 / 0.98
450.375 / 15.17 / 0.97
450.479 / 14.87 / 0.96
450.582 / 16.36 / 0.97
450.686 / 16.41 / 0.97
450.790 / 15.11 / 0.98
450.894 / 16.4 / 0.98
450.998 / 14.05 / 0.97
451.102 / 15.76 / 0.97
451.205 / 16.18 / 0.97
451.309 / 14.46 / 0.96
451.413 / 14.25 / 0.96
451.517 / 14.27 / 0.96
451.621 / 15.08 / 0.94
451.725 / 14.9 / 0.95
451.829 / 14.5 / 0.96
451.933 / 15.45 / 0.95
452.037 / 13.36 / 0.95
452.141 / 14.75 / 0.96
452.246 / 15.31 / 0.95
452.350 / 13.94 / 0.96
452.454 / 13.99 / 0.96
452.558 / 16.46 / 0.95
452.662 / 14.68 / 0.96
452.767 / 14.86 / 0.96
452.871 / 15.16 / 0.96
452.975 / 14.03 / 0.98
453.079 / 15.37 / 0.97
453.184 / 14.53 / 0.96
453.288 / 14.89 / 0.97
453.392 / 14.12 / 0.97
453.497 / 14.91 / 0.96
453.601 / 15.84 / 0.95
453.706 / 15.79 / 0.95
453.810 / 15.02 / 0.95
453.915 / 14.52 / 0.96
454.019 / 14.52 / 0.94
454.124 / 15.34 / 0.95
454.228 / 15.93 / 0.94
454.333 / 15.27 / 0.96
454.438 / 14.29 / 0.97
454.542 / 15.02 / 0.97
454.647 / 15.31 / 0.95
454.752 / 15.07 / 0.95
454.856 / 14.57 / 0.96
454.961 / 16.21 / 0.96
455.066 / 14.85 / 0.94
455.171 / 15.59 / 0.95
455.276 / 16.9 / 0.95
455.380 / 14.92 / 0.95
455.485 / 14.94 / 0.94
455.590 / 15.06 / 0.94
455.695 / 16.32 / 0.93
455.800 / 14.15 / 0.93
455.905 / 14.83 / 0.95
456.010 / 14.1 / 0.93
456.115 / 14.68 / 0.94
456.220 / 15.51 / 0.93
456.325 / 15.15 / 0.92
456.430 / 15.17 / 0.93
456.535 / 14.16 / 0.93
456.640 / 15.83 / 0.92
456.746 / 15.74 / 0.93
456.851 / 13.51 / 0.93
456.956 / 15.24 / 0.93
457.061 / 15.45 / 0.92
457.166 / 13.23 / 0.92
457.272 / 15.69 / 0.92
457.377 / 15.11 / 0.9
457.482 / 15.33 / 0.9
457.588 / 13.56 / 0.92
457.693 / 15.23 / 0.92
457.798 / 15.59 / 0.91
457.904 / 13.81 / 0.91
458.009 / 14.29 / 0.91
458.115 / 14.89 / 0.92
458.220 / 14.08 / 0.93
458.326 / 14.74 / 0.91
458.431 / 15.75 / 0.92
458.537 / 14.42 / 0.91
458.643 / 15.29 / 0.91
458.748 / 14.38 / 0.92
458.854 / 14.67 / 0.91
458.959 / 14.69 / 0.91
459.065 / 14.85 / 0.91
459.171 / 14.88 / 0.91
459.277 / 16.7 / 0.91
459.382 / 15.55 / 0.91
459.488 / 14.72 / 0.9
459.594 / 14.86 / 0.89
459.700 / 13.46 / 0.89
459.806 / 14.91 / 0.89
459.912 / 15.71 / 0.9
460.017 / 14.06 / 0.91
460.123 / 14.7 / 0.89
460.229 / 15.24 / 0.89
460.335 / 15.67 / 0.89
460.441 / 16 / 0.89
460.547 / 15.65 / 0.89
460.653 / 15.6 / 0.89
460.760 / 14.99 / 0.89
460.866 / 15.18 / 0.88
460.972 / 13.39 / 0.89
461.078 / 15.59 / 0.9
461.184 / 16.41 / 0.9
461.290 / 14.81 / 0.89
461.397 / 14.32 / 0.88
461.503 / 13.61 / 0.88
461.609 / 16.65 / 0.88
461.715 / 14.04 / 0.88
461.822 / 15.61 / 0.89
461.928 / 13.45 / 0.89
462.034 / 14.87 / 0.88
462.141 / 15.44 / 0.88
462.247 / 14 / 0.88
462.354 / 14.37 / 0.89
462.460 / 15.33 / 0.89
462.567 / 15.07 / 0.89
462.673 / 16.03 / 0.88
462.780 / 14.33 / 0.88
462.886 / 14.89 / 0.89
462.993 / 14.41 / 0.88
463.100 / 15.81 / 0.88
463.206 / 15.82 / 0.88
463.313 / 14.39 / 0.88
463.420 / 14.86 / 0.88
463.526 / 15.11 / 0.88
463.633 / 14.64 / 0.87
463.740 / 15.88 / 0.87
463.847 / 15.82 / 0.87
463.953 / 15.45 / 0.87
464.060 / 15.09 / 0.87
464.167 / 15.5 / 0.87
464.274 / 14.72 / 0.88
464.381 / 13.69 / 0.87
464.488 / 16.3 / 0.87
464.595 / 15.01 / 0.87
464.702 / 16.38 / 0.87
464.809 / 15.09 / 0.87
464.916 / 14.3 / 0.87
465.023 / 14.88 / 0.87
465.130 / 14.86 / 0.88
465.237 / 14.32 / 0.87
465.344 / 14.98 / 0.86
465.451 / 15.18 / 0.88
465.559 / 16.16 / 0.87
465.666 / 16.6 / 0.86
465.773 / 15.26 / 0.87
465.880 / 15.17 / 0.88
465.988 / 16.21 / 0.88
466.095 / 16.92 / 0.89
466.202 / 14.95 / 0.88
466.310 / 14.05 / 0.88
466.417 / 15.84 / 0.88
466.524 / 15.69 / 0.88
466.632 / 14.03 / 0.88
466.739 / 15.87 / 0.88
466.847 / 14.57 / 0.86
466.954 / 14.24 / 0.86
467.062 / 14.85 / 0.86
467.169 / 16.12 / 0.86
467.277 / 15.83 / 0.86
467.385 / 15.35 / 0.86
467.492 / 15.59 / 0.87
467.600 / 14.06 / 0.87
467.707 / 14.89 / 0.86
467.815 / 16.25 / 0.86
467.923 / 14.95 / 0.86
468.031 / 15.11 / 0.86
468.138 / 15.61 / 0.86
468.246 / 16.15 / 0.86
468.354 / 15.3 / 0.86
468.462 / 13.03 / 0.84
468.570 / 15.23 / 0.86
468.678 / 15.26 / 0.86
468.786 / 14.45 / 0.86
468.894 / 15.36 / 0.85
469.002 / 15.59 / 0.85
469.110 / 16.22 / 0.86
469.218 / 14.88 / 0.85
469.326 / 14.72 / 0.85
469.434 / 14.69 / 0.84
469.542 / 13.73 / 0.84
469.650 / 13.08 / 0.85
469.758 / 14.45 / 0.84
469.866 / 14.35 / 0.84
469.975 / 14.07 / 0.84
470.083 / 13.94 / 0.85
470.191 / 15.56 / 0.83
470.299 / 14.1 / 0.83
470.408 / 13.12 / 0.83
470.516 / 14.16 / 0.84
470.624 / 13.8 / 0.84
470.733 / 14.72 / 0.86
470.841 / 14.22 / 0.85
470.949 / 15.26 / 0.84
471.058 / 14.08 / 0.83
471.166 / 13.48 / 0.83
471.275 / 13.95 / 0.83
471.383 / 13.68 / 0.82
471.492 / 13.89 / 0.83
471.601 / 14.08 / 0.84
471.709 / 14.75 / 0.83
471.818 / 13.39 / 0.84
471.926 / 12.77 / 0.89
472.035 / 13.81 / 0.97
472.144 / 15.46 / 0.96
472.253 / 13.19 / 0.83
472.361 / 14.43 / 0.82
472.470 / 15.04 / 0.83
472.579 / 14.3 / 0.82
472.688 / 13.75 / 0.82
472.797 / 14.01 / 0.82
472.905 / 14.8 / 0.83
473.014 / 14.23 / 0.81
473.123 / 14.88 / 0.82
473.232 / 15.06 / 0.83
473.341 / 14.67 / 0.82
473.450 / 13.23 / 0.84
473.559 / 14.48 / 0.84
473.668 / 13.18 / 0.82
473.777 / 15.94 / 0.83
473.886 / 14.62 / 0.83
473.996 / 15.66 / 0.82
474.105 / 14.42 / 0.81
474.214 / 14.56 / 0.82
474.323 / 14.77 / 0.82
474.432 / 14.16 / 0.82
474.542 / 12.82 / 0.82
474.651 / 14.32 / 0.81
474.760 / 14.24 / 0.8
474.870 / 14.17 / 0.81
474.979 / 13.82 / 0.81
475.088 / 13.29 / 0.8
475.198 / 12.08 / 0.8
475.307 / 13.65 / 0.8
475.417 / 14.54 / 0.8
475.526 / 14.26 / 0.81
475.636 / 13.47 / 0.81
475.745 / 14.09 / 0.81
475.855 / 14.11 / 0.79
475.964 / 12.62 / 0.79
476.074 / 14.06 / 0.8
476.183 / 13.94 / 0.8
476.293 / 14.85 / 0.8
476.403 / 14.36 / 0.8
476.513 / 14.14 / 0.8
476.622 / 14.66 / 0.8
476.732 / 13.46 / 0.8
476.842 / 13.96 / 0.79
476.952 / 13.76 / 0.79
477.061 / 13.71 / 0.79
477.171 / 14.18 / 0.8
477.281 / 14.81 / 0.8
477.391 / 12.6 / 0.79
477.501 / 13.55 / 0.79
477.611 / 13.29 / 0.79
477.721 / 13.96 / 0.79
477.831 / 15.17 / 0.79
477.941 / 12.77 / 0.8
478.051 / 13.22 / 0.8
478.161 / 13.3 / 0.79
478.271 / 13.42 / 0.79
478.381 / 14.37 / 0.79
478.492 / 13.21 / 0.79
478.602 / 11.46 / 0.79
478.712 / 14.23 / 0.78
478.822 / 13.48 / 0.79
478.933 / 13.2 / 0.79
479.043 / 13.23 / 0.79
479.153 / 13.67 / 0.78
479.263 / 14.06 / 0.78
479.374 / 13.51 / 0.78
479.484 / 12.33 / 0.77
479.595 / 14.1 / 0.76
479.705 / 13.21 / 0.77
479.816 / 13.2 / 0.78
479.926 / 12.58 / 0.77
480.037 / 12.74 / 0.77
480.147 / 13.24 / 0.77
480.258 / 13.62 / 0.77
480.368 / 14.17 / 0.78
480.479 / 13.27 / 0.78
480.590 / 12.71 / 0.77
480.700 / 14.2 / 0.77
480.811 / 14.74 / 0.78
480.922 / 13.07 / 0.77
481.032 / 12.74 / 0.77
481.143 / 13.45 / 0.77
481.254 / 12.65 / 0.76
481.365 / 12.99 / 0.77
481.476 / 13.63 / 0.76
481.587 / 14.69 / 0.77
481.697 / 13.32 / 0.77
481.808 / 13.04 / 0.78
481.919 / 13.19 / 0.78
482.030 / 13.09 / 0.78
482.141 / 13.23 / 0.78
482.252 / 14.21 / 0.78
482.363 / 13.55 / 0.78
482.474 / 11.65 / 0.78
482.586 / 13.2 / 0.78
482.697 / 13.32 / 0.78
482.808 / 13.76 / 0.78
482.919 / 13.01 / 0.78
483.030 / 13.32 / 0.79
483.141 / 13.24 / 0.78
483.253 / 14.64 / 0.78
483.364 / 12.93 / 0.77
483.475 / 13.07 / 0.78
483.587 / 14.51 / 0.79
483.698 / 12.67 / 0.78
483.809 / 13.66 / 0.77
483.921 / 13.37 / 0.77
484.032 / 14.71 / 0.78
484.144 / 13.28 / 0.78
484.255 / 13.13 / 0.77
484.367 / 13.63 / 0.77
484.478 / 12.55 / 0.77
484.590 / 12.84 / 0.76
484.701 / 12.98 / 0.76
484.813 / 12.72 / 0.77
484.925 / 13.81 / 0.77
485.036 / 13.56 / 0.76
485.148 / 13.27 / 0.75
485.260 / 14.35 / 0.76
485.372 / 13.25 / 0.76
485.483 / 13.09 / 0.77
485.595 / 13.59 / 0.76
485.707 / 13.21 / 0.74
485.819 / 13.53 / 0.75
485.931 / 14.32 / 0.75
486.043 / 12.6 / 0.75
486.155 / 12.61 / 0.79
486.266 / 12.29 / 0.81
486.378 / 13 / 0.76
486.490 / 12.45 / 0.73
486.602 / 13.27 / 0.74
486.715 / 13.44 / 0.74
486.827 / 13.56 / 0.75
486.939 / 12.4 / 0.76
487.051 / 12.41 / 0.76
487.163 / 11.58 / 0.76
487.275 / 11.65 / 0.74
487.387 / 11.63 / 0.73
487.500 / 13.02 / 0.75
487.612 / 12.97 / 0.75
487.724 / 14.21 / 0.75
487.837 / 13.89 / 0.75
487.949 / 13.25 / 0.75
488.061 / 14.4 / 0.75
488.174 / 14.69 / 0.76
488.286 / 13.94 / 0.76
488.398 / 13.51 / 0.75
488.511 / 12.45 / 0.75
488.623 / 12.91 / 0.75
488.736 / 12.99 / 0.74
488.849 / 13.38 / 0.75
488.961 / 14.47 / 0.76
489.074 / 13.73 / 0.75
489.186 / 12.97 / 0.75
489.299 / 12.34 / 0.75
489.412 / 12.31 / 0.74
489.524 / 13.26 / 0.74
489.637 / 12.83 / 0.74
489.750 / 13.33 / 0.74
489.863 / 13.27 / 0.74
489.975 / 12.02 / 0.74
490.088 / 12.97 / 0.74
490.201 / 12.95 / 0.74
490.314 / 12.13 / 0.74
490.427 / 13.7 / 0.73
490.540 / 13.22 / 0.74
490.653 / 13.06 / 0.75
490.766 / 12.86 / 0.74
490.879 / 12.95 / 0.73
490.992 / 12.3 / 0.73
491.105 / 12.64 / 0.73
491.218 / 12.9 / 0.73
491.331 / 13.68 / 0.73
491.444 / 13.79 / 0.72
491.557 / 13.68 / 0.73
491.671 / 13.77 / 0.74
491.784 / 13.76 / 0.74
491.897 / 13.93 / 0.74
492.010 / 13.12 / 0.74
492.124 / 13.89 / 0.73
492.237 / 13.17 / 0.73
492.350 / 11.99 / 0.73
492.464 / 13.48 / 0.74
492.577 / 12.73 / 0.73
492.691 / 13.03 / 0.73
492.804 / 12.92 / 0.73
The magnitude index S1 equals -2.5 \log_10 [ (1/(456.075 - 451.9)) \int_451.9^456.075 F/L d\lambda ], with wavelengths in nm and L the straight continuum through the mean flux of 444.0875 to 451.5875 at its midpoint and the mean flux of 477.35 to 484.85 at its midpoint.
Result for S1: 0.08 mag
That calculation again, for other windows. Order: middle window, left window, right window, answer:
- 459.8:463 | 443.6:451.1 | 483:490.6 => 0.05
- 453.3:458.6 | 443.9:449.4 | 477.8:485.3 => 0.09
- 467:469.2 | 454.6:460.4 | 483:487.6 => -0.07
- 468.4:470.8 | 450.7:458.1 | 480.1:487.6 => -0.03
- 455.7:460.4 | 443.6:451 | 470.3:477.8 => 0.07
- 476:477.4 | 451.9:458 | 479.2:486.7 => -0.03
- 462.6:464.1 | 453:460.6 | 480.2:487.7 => -0.04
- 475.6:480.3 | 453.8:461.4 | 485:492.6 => 0.02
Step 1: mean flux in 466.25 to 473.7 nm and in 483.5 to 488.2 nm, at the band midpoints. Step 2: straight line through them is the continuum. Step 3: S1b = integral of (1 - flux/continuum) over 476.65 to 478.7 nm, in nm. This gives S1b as 0.05 nm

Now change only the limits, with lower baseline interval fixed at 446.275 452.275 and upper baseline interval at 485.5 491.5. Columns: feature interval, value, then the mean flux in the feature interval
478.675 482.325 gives 0.06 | 13.4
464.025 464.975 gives -0.02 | 15.1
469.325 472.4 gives 0.06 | 14.1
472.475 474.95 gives -0.04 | 14.4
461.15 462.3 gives 0.02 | 14.8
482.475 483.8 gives 0.01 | 13.4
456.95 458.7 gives 0.06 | 14.8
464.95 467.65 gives -0.10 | 15.3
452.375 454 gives 0.08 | 14.9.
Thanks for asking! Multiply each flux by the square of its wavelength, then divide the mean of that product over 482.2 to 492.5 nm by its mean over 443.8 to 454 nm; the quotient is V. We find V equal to 0.95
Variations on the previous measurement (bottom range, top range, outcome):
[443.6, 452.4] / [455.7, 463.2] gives 0.94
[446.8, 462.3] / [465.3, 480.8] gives 1.01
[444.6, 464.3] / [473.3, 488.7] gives 0.98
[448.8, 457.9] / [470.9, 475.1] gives 1.02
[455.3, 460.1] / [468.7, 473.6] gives 1.02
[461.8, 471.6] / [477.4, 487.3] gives 0.95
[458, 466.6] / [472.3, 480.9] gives 0.98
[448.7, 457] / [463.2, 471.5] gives 1.05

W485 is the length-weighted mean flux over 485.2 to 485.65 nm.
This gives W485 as 13.6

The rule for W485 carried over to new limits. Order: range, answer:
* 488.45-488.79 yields 12.8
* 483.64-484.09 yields 13.6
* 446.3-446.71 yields 17.8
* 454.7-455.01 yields 15.3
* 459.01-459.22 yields 14.8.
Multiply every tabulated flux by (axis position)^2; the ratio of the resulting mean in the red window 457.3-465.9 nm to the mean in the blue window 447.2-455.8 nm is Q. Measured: 1.02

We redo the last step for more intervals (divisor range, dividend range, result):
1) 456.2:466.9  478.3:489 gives 0.97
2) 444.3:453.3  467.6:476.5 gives 0.97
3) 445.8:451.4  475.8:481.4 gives 0.95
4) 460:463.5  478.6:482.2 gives 0.96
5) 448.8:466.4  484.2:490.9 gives 0.98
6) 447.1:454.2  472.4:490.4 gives 0.99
